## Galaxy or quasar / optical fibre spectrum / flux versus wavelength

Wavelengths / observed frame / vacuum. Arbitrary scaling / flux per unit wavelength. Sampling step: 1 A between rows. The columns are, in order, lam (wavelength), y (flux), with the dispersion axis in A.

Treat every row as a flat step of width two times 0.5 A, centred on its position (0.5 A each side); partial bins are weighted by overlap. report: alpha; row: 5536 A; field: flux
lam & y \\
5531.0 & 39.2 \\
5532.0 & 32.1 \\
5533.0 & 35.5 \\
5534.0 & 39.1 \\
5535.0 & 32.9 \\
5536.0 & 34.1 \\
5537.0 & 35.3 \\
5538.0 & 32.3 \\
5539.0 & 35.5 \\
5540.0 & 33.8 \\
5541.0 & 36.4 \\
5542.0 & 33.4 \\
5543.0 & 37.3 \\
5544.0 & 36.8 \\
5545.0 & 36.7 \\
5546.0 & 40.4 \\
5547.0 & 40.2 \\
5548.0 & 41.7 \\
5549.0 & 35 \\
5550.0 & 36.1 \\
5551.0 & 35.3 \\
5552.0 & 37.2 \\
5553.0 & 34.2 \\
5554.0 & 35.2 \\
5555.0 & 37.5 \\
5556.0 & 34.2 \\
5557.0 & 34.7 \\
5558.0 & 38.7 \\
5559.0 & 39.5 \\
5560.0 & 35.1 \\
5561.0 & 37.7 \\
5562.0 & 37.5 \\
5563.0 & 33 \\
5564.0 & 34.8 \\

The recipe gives 34.1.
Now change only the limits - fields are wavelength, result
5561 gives 37.7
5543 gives 37.3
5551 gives 35.3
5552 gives 37.2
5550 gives 36.1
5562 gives 37.5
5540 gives 33.8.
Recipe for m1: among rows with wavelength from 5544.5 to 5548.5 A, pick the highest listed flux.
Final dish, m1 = 41.7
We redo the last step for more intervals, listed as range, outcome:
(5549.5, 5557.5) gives 37.5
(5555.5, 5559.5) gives 39.5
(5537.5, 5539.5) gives 35.5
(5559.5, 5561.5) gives 37.7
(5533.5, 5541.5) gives 39.1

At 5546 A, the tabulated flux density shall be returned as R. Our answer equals 40.4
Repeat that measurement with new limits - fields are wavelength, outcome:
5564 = 34.8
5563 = 33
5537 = 35.3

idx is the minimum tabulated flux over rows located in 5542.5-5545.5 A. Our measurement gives 36.7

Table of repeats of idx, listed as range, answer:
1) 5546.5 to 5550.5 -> 35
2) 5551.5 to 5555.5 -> 34.2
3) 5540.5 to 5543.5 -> 33.4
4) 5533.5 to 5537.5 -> 32.9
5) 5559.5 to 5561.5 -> 35.1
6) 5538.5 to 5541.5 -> 33.8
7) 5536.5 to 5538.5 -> 32.3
